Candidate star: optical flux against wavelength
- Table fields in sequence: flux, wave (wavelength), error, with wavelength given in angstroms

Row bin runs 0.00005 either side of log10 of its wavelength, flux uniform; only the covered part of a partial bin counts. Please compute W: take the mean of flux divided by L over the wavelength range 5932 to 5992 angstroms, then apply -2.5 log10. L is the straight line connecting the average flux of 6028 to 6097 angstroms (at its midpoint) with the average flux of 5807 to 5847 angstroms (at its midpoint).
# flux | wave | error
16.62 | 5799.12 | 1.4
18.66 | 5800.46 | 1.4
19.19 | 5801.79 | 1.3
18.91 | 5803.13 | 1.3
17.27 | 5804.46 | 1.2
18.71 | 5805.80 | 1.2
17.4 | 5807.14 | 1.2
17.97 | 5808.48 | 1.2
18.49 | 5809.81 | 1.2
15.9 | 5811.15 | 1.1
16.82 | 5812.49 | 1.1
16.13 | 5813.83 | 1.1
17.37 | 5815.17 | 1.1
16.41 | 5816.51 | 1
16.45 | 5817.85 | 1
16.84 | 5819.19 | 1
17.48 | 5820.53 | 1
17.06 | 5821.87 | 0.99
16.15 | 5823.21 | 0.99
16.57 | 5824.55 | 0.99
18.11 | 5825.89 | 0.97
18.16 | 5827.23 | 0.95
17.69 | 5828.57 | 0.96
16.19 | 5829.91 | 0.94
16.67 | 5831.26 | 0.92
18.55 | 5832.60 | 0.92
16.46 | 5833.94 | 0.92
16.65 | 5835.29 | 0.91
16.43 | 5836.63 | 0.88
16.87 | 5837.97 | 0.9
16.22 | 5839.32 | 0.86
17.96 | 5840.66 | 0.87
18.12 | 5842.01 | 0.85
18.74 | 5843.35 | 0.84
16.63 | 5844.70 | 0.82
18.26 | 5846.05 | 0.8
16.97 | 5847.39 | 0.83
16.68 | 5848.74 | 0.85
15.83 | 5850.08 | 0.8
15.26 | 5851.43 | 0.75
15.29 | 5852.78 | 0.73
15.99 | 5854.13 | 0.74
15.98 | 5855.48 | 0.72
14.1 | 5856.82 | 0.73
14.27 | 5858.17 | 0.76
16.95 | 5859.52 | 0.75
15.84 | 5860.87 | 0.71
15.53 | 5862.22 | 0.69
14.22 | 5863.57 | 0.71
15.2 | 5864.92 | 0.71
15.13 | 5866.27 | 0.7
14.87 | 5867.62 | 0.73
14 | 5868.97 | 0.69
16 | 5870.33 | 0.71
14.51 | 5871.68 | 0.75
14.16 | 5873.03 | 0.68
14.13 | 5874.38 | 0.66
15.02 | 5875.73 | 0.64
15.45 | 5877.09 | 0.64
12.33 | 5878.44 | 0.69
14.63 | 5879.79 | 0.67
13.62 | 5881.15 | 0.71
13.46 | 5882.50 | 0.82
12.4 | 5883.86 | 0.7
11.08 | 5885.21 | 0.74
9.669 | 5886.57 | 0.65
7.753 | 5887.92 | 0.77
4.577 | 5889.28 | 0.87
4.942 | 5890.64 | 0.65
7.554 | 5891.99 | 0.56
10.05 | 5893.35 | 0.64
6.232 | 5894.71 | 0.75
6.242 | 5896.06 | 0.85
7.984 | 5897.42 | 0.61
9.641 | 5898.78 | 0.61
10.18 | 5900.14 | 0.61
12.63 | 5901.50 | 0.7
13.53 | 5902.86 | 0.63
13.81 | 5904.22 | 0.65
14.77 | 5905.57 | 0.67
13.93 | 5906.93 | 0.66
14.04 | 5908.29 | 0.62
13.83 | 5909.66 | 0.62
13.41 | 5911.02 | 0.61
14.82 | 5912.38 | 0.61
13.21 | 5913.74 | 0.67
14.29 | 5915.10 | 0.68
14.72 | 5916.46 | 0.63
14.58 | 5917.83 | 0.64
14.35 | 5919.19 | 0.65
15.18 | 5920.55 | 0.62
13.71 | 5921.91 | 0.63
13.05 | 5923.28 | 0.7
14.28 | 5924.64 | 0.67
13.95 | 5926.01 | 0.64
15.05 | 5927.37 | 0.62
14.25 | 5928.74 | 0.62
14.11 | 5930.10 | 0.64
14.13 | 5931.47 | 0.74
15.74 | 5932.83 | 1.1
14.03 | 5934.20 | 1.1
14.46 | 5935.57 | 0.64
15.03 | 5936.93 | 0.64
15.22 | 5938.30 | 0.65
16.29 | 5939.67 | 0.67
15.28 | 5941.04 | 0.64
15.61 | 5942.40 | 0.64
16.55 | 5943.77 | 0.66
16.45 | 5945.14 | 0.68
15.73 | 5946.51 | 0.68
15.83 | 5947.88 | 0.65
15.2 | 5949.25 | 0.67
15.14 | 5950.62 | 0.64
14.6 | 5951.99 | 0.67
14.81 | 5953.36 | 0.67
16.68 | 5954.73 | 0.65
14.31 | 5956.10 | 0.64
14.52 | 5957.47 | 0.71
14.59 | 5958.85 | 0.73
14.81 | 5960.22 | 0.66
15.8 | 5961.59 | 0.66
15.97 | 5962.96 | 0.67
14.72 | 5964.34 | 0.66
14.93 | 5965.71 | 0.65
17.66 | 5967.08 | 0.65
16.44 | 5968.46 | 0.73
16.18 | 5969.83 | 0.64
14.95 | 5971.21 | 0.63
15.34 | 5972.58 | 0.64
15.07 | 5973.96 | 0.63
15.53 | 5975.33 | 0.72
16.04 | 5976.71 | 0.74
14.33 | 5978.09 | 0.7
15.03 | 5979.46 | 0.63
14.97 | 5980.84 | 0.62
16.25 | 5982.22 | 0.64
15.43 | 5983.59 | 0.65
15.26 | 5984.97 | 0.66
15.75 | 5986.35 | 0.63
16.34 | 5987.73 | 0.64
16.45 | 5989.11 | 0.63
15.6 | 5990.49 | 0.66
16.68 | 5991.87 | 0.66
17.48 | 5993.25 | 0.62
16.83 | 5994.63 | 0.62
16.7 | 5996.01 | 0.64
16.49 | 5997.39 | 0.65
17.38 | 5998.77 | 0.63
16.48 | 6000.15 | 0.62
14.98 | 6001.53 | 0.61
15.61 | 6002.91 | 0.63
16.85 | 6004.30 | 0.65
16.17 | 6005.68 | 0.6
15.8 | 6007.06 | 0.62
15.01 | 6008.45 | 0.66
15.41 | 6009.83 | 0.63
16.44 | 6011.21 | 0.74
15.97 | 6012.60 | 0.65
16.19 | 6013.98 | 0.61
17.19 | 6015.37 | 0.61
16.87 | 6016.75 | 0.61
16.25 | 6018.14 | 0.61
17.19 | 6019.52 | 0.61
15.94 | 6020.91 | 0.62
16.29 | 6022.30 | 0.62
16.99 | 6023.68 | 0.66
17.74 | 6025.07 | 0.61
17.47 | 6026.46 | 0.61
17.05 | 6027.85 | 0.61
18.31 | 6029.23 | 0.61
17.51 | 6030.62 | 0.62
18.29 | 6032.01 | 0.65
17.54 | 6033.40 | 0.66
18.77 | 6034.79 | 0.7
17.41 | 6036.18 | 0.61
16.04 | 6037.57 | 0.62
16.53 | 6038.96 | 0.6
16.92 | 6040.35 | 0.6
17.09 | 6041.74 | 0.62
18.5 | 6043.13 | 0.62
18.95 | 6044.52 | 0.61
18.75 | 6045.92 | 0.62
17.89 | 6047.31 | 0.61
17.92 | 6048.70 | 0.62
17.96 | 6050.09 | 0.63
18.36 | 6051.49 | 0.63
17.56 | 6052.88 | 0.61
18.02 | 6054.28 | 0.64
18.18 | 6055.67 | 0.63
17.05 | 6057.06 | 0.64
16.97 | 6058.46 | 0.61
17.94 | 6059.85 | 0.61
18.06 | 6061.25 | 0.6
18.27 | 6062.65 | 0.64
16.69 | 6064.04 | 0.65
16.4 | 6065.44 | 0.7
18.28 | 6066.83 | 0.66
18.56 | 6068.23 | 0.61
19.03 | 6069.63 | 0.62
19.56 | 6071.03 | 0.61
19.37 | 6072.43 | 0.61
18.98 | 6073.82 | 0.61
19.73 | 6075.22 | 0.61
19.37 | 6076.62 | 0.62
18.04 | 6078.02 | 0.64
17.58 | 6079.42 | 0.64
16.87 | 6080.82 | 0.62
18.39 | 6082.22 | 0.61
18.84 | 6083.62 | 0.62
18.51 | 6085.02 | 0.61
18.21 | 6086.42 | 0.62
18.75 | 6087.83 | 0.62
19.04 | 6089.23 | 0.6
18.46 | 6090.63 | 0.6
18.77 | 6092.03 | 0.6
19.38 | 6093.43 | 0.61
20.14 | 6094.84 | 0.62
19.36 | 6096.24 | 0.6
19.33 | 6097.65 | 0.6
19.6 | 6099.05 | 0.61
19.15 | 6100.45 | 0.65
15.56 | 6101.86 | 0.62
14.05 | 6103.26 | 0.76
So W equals 0.15 mag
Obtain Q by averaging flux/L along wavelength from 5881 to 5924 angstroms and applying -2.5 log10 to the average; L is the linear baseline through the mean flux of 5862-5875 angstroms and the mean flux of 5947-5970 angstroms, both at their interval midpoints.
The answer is 0.276 mag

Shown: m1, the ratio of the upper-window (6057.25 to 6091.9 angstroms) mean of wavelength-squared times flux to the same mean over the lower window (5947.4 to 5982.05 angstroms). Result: 1.24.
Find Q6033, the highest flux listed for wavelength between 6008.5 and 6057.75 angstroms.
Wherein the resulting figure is 18.95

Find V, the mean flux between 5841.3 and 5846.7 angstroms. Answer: 17.9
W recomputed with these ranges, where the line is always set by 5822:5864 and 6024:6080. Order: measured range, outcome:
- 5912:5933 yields 0.19 mag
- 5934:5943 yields 0.14 mag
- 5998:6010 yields 0.11 mag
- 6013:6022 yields 0.07 mag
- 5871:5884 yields 0.20 mag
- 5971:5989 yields 0.13 mag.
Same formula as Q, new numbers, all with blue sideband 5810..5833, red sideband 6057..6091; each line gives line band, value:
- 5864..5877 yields 0.17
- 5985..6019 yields 0.10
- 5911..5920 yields 0.22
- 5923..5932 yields 0.23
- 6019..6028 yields 0.07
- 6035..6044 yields 0.06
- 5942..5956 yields 0.13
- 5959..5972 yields 0.13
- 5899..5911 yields 0.30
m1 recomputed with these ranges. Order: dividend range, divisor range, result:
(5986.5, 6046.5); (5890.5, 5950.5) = 1.29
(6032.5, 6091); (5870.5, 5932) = 1.53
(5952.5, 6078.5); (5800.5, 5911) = 1.20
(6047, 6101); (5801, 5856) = 1.17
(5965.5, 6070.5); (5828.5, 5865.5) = 1.09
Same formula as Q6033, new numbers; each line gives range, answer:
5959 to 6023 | 17.66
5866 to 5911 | 16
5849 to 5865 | 16.95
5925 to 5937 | 15.74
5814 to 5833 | 18.55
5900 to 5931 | 15.18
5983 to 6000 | 17.48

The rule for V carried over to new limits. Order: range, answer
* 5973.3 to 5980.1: 15.2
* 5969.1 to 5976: 15.4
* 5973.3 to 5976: 15.3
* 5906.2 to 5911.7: 13.8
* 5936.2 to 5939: 15.1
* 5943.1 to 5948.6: 16.1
